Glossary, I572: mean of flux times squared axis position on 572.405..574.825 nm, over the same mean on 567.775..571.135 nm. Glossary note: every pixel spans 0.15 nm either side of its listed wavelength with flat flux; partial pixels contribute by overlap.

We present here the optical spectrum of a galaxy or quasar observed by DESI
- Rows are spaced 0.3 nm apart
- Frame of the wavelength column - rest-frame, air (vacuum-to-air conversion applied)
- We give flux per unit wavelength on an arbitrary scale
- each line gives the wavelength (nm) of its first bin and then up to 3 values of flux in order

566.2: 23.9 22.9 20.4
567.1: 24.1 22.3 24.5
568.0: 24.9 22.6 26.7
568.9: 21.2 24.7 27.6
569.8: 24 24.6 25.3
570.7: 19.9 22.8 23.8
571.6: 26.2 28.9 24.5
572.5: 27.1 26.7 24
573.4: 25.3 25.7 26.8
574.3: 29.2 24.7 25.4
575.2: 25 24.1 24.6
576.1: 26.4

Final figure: 1.10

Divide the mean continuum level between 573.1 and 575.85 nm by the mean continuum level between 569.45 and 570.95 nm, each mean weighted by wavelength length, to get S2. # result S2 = 1.1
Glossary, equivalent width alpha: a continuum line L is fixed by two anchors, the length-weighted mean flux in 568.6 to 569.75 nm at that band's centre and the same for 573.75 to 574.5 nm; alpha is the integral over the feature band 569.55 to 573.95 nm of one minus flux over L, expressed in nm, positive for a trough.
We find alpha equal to 0.19 nm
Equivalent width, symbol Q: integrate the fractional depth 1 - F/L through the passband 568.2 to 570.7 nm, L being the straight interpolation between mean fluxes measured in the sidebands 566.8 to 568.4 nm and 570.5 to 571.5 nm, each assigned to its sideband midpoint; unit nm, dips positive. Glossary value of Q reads -0.155 nm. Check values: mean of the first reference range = 23.4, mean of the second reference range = 22.5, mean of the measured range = 24.3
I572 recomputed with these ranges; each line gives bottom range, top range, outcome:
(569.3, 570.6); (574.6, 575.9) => 1.00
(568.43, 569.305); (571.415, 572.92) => 1.12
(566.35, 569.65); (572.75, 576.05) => 1.10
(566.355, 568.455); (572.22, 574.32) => 1.15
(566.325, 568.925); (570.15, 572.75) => 1.08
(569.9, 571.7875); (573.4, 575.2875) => 1.11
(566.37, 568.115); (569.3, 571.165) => 1.05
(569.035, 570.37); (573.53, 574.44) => 1.10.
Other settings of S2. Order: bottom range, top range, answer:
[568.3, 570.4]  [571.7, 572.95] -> 1.08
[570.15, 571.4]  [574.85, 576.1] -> 1.08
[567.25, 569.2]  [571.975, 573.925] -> 1.08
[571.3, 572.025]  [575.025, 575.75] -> 0.92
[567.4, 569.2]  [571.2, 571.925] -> 1.09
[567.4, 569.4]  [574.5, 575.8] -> 1.03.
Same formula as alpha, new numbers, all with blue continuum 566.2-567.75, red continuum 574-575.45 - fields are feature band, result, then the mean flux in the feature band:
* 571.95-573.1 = -0.044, 26.1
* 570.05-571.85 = 0.034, 24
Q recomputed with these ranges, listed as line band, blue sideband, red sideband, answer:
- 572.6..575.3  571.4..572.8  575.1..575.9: -0.047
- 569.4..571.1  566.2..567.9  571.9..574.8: 0.042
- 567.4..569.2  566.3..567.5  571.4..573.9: -0.043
